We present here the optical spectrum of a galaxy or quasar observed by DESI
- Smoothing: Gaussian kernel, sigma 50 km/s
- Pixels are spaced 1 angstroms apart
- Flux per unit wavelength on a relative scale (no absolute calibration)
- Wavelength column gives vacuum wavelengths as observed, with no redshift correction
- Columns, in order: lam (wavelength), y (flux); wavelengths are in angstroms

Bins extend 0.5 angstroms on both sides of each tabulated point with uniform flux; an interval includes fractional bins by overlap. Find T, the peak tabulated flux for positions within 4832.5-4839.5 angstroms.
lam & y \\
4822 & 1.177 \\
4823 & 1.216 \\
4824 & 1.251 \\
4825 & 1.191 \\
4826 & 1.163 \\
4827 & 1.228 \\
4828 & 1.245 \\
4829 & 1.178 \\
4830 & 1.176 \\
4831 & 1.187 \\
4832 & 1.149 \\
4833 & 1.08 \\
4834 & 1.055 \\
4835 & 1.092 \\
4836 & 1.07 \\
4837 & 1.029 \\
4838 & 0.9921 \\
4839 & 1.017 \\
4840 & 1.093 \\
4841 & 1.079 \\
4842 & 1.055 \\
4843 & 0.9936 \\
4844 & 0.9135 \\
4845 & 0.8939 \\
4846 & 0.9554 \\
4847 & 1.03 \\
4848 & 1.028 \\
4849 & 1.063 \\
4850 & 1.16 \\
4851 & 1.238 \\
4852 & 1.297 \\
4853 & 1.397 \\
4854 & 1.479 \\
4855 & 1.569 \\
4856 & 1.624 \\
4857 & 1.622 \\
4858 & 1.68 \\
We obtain 1.092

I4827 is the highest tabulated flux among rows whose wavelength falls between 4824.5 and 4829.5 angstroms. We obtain 1.245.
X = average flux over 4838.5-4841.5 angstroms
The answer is 1.06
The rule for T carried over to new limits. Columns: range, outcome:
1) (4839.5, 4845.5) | 1.093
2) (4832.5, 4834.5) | 1.08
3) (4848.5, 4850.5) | 1.16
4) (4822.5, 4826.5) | 1.251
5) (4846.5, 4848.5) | 1.03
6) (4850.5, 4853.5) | 1.397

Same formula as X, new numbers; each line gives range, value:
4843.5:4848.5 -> 0.964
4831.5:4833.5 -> 1.11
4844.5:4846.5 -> 0.925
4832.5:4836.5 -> 1.07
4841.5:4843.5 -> 1.02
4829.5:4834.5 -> 1.13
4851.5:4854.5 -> 1.39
